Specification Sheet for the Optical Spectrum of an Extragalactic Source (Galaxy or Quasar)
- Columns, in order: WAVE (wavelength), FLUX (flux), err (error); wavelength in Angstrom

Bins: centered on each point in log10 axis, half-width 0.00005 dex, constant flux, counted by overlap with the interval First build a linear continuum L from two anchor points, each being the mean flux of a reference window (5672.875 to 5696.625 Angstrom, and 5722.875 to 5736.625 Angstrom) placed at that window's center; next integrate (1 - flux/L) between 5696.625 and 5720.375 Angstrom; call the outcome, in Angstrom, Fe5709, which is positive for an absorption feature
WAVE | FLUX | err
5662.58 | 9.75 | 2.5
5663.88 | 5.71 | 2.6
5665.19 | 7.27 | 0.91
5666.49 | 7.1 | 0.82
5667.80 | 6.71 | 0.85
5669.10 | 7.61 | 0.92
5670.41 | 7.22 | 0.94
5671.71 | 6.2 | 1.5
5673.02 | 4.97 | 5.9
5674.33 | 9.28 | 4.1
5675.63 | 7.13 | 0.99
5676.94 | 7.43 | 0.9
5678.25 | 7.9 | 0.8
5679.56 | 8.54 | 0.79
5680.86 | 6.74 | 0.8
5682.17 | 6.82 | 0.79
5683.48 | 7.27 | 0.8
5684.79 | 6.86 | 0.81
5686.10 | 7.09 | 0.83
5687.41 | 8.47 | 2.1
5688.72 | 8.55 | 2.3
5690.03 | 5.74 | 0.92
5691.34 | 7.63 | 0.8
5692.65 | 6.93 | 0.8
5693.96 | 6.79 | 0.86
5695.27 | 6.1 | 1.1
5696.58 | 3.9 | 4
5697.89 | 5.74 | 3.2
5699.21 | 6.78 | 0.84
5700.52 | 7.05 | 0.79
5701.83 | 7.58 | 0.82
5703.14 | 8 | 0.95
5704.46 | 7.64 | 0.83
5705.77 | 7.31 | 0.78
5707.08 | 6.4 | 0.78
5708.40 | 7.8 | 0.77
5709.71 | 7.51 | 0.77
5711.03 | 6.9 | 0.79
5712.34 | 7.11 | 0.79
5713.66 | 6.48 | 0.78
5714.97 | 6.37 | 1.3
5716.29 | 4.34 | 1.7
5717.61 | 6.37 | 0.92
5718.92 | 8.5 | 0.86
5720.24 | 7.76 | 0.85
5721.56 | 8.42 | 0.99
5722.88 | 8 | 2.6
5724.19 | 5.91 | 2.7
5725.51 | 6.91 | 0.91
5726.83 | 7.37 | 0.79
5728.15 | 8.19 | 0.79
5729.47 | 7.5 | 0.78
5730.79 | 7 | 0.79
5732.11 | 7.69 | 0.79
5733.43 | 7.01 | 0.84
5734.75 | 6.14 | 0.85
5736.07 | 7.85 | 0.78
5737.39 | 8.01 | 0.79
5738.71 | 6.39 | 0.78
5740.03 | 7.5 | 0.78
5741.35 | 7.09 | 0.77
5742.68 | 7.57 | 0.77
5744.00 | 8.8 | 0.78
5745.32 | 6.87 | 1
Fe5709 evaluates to 1.0 Angstrom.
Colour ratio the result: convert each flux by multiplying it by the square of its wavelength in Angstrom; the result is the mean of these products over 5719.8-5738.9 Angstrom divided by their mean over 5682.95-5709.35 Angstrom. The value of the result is 1.07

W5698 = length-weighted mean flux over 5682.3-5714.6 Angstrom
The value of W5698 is 6.98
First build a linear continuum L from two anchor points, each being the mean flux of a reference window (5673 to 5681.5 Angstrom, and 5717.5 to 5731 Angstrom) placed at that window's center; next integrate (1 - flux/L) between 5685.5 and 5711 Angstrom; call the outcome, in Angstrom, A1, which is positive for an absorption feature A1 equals 1.9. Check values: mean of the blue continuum 7.61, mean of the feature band 7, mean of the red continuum 7.51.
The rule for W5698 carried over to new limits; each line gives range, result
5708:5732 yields 7.14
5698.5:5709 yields 7.31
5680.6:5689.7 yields 7.36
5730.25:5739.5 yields 7.17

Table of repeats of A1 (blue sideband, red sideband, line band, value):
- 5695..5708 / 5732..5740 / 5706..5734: -0.7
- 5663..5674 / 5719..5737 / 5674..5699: -0.5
